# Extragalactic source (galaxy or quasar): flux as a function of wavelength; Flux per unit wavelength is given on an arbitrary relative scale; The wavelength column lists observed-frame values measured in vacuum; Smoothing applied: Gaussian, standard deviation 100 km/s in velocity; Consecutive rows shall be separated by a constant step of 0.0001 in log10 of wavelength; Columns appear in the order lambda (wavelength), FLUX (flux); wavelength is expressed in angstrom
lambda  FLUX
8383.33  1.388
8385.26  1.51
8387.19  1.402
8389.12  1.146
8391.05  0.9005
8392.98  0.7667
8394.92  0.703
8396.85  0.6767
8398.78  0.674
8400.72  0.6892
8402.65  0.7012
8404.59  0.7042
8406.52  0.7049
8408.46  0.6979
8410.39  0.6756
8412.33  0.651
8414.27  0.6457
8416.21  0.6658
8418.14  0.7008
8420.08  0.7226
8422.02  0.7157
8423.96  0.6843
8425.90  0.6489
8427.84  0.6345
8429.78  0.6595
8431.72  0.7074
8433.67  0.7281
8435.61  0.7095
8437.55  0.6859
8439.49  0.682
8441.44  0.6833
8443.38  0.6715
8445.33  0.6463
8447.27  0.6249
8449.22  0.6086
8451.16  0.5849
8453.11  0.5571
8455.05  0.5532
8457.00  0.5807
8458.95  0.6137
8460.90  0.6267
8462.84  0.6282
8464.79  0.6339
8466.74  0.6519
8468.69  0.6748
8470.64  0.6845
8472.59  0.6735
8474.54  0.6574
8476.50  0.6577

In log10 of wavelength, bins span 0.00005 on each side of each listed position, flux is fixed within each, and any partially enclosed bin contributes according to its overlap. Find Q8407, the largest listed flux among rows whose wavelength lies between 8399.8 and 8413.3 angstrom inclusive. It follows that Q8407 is 0.7049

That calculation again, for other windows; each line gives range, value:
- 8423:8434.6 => 0.7281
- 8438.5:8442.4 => 0.6833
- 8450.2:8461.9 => 0.6267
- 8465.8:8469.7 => 0.6748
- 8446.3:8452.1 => 0.6249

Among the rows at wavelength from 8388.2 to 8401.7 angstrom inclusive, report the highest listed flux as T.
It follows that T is 1.146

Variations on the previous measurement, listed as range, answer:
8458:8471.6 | 0.6845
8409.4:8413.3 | 0.6756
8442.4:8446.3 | 0.6715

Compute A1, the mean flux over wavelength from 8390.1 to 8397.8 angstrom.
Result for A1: 0.761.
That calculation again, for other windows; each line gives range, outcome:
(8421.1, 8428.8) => 0.671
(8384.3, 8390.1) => 1.35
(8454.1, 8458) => 0.567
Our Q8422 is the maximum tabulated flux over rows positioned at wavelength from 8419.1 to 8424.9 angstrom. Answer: 0.7226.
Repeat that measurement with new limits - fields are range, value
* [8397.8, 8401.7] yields 0.6892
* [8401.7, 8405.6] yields 0.7042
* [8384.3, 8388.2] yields 1.51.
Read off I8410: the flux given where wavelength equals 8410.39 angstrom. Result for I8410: 0.6756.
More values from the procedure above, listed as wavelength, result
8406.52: 0.7049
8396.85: 0.6767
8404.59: 0.7042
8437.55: 0.6859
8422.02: 0.7157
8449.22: 0.6086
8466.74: 0.6519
